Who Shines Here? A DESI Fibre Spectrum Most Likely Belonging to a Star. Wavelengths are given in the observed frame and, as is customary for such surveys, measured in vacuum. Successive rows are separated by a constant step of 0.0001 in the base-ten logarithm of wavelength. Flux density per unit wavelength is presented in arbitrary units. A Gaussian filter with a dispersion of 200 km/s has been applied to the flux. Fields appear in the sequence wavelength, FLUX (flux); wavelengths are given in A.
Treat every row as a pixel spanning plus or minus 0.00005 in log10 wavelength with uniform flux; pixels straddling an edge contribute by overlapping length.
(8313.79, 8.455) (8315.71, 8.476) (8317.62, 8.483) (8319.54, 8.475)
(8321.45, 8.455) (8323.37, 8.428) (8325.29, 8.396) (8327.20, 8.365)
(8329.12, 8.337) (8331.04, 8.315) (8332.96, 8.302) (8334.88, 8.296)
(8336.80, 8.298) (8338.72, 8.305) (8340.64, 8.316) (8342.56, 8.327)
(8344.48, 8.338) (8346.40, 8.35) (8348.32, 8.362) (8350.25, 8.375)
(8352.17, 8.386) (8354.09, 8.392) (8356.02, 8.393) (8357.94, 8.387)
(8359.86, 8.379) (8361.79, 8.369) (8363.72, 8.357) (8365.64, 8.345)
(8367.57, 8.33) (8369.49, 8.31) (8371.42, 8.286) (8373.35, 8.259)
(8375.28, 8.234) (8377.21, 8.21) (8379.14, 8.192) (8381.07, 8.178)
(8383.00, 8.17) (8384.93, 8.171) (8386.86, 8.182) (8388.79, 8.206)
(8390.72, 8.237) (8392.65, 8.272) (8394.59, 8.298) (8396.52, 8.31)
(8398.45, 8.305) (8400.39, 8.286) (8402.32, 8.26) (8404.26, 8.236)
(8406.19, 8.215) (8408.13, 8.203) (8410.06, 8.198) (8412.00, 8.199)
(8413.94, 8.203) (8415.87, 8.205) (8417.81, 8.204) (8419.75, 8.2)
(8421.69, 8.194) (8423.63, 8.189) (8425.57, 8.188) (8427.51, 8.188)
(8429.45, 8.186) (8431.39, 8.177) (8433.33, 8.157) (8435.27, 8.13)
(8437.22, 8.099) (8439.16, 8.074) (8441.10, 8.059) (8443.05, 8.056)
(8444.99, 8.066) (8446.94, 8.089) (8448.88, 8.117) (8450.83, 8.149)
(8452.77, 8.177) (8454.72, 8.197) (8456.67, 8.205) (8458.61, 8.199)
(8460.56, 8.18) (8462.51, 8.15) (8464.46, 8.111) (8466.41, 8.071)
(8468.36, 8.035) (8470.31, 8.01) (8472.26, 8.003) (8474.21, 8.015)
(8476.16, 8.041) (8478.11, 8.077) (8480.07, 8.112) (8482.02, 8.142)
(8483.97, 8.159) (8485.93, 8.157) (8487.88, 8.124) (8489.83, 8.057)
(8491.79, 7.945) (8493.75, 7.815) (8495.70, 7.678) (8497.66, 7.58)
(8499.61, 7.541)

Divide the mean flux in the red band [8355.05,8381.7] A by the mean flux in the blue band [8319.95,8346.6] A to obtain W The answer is 1.0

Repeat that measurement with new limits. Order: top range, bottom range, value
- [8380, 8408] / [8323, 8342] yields 0.99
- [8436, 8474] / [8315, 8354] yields 0.97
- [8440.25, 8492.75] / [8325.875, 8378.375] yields 0.97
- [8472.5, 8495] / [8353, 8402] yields 0.97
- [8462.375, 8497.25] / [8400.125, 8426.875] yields 0.98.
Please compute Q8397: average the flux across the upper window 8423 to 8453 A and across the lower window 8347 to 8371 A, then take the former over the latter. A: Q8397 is 0.97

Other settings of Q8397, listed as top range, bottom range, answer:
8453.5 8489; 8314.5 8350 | 0.97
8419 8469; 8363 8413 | 0.99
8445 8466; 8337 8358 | 0.98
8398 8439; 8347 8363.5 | 0.98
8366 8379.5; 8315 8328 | 0.98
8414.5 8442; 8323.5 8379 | 0.98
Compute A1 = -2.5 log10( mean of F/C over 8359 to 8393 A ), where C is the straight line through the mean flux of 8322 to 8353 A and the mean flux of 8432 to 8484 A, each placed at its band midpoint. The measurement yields 0.001 mag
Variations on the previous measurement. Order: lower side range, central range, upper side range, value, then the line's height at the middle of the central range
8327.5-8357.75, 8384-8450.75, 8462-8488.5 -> 0.00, 8.2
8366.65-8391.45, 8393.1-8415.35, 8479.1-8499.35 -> -0.01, 8.17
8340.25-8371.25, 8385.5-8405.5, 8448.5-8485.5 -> 0.00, 8.27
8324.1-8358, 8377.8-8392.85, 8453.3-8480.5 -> 0.01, 8.26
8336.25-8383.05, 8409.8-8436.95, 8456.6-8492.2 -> 0.00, 8.19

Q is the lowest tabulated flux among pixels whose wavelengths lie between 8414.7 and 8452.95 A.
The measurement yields 8.056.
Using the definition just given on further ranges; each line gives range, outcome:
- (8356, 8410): 8.17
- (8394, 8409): 8.203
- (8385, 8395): 8.182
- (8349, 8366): 8.345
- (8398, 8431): 8.186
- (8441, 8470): 8.035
